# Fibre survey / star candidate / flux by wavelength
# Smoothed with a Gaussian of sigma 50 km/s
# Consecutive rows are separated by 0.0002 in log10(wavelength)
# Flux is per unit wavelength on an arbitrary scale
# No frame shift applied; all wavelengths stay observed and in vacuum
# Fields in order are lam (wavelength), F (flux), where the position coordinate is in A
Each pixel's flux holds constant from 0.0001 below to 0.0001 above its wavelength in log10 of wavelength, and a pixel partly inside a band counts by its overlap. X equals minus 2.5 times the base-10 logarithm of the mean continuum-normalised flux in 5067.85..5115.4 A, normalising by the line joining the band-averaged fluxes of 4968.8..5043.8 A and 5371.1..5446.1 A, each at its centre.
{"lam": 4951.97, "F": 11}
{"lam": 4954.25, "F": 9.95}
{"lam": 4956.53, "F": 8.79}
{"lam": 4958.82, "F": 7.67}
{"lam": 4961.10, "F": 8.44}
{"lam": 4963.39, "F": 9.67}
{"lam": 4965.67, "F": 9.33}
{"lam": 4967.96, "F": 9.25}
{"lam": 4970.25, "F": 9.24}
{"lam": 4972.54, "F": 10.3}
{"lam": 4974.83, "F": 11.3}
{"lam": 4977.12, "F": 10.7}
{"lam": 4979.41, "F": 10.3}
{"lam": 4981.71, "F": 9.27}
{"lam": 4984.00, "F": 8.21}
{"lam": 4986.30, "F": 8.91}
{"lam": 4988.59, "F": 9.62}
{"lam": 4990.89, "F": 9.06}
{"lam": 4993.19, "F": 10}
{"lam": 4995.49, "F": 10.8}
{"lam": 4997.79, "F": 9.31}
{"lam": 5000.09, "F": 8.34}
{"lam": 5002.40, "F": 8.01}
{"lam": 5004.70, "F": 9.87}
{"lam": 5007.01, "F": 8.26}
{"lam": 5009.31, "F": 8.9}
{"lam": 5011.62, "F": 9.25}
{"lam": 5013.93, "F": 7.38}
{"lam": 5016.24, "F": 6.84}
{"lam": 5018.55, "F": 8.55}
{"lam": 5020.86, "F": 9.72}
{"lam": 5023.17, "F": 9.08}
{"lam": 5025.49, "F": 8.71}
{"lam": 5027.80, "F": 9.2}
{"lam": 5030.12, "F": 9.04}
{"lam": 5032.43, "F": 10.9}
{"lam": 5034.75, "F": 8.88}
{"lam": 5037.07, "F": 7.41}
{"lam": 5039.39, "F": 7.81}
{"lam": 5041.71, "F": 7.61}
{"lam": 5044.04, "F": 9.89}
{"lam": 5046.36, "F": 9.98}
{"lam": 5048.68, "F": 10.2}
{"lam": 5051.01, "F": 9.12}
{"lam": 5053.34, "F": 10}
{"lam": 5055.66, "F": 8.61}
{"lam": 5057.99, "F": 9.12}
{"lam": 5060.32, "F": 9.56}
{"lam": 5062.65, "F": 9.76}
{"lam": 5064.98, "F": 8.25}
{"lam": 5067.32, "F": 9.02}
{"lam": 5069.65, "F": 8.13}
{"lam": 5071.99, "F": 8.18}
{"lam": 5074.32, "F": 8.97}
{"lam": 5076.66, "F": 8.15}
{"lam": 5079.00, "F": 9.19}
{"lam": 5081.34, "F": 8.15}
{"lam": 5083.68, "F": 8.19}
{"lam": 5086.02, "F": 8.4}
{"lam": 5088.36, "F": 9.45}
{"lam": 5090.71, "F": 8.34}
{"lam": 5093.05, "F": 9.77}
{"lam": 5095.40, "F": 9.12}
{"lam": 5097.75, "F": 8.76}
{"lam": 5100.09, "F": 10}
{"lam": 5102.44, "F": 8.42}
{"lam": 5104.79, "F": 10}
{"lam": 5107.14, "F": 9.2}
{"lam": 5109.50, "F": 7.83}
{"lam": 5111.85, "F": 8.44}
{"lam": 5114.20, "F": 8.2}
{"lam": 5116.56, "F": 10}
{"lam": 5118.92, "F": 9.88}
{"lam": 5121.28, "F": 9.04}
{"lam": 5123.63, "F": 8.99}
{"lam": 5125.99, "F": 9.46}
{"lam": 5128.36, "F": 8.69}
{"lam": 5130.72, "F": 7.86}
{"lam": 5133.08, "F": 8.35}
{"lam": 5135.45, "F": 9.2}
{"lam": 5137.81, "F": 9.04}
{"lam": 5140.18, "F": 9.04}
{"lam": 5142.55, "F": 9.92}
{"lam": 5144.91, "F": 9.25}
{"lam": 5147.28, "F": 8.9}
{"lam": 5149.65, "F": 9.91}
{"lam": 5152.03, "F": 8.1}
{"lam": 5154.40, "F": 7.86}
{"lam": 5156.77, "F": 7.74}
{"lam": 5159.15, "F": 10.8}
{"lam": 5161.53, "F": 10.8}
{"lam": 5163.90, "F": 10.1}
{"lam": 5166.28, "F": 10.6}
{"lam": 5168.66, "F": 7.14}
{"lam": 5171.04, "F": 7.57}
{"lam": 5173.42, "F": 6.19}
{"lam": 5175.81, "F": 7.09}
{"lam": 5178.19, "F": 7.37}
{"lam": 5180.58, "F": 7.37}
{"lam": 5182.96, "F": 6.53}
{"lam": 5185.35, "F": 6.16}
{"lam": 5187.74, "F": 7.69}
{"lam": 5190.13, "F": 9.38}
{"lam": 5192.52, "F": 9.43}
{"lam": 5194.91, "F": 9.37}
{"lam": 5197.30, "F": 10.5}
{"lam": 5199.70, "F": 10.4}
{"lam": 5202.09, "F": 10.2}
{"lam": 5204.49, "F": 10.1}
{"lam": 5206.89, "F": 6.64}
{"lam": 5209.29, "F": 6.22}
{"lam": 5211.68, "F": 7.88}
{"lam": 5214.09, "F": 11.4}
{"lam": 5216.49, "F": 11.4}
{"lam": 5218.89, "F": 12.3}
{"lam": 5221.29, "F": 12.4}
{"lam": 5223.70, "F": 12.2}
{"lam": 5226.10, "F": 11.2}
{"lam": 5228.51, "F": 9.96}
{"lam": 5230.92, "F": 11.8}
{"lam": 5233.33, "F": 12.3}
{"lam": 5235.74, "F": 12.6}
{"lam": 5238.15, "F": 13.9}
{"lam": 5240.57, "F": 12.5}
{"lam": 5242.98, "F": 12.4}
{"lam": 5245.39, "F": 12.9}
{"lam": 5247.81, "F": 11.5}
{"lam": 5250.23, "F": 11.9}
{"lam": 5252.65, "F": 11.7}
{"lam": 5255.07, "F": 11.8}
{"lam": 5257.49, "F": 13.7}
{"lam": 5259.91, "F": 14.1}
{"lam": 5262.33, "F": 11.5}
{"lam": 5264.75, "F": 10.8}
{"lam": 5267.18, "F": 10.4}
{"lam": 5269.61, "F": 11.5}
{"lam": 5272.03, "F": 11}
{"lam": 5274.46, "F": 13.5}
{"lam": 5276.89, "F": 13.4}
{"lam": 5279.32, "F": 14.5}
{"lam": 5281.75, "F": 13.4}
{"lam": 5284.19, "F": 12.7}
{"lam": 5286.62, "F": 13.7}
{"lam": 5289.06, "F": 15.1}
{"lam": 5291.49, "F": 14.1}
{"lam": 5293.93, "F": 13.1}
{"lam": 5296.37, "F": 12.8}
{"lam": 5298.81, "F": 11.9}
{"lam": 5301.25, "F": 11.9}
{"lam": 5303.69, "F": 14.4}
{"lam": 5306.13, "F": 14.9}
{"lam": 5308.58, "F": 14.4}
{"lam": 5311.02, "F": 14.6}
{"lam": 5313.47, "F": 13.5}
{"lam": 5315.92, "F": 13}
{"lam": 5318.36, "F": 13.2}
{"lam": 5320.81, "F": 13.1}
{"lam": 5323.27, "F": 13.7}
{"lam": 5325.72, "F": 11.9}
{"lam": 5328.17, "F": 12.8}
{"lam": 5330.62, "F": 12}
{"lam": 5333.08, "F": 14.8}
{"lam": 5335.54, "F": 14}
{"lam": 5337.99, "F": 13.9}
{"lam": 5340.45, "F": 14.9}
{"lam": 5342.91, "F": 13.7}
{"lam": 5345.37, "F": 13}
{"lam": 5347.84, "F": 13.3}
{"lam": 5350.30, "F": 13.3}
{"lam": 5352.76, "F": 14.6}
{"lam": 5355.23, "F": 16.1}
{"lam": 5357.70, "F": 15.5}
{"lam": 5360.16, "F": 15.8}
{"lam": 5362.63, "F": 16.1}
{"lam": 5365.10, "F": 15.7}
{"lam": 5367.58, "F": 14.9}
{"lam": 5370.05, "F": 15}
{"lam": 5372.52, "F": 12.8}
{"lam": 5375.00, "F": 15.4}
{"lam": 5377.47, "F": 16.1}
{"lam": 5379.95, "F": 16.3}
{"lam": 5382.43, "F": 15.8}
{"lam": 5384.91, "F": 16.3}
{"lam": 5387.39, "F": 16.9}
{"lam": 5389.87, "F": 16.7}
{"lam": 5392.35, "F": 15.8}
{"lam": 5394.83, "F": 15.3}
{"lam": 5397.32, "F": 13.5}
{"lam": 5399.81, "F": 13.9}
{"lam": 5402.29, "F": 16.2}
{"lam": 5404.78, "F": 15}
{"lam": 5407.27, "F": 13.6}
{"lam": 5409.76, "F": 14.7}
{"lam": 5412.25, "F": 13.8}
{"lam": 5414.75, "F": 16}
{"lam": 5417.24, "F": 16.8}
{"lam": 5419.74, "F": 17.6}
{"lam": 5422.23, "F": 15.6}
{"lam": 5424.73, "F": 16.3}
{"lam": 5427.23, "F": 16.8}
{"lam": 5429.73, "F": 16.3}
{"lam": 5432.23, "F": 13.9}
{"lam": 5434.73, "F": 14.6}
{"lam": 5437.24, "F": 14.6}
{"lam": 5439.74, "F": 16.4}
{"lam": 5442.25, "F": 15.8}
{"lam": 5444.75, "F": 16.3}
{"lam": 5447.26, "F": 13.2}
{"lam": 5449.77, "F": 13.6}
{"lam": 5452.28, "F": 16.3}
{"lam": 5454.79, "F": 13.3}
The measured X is 0.19 mag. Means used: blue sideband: 9.09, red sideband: 15.5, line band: 8.75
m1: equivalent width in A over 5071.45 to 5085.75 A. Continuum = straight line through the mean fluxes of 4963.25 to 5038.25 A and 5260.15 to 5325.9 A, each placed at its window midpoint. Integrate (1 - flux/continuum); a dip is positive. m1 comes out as 2.4 A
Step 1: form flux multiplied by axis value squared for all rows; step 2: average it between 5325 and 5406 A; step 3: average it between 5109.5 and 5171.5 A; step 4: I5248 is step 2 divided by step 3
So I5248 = 1.8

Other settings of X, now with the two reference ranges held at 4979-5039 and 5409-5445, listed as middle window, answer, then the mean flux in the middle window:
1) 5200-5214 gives 0.37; 8.6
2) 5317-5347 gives 0.06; 13.4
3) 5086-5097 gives 0.14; 9.07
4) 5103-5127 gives 0.17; 9.08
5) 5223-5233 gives 0.11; 11.3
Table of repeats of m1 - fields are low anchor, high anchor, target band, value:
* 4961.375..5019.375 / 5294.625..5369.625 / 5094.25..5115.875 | 3.8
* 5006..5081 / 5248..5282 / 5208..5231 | 2.0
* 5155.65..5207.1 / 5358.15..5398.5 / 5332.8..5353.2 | 0.6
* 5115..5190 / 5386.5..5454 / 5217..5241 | -3.5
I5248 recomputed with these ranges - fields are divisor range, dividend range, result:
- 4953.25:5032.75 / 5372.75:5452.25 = 1.97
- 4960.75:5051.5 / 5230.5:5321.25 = 1.56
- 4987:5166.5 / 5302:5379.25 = 1.75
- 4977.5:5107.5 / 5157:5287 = 1.27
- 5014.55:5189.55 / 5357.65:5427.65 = 1.98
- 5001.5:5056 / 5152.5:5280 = 1.26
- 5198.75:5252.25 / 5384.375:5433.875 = 1.50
